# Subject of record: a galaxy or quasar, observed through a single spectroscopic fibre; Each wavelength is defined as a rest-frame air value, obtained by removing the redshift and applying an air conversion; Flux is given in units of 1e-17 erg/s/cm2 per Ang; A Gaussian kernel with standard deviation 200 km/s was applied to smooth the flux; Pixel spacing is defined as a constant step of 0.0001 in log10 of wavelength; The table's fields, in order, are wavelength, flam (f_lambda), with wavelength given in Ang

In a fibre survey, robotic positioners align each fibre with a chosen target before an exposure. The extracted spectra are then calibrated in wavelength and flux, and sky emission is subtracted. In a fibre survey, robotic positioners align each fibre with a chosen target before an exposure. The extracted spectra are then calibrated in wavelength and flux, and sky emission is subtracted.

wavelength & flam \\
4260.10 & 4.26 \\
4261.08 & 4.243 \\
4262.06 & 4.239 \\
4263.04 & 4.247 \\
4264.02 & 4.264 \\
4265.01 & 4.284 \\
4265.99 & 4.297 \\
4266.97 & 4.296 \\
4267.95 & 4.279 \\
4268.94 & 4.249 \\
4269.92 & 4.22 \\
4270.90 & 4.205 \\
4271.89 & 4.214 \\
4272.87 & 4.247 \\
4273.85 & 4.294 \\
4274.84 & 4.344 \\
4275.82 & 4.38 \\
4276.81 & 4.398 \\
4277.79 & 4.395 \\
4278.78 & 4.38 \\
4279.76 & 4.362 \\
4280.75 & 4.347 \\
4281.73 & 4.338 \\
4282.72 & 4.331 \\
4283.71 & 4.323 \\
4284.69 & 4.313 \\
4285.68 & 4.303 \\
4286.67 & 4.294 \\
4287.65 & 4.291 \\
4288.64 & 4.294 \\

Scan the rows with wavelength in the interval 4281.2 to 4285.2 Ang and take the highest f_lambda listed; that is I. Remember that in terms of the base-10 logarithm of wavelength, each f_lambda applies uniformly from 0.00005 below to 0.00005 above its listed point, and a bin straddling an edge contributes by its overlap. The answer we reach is 4.338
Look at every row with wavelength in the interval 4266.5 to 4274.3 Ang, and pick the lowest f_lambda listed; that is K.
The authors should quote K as 4.205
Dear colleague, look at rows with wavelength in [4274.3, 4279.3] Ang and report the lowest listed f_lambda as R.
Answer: 4.344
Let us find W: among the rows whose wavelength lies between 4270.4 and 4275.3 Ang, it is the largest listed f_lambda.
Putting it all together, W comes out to 4.344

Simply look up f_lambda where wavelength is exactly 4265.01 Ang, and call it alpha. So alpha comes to 4.284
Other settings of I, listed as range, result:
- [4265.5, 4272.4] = 4.297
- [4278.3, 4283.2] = 4.38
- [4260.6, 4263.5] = 4.247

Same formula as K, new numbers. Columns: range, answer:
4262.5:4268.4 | 4.247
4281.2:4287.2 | 4.294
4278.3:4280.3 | 4.362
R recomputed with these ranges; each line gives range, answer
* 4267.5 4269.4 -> 4.249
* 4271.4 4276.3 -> 4.214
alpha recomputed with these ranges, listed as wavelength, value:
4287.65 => 4.291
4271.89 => 4.214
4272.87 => 4.247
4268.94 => 4.249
